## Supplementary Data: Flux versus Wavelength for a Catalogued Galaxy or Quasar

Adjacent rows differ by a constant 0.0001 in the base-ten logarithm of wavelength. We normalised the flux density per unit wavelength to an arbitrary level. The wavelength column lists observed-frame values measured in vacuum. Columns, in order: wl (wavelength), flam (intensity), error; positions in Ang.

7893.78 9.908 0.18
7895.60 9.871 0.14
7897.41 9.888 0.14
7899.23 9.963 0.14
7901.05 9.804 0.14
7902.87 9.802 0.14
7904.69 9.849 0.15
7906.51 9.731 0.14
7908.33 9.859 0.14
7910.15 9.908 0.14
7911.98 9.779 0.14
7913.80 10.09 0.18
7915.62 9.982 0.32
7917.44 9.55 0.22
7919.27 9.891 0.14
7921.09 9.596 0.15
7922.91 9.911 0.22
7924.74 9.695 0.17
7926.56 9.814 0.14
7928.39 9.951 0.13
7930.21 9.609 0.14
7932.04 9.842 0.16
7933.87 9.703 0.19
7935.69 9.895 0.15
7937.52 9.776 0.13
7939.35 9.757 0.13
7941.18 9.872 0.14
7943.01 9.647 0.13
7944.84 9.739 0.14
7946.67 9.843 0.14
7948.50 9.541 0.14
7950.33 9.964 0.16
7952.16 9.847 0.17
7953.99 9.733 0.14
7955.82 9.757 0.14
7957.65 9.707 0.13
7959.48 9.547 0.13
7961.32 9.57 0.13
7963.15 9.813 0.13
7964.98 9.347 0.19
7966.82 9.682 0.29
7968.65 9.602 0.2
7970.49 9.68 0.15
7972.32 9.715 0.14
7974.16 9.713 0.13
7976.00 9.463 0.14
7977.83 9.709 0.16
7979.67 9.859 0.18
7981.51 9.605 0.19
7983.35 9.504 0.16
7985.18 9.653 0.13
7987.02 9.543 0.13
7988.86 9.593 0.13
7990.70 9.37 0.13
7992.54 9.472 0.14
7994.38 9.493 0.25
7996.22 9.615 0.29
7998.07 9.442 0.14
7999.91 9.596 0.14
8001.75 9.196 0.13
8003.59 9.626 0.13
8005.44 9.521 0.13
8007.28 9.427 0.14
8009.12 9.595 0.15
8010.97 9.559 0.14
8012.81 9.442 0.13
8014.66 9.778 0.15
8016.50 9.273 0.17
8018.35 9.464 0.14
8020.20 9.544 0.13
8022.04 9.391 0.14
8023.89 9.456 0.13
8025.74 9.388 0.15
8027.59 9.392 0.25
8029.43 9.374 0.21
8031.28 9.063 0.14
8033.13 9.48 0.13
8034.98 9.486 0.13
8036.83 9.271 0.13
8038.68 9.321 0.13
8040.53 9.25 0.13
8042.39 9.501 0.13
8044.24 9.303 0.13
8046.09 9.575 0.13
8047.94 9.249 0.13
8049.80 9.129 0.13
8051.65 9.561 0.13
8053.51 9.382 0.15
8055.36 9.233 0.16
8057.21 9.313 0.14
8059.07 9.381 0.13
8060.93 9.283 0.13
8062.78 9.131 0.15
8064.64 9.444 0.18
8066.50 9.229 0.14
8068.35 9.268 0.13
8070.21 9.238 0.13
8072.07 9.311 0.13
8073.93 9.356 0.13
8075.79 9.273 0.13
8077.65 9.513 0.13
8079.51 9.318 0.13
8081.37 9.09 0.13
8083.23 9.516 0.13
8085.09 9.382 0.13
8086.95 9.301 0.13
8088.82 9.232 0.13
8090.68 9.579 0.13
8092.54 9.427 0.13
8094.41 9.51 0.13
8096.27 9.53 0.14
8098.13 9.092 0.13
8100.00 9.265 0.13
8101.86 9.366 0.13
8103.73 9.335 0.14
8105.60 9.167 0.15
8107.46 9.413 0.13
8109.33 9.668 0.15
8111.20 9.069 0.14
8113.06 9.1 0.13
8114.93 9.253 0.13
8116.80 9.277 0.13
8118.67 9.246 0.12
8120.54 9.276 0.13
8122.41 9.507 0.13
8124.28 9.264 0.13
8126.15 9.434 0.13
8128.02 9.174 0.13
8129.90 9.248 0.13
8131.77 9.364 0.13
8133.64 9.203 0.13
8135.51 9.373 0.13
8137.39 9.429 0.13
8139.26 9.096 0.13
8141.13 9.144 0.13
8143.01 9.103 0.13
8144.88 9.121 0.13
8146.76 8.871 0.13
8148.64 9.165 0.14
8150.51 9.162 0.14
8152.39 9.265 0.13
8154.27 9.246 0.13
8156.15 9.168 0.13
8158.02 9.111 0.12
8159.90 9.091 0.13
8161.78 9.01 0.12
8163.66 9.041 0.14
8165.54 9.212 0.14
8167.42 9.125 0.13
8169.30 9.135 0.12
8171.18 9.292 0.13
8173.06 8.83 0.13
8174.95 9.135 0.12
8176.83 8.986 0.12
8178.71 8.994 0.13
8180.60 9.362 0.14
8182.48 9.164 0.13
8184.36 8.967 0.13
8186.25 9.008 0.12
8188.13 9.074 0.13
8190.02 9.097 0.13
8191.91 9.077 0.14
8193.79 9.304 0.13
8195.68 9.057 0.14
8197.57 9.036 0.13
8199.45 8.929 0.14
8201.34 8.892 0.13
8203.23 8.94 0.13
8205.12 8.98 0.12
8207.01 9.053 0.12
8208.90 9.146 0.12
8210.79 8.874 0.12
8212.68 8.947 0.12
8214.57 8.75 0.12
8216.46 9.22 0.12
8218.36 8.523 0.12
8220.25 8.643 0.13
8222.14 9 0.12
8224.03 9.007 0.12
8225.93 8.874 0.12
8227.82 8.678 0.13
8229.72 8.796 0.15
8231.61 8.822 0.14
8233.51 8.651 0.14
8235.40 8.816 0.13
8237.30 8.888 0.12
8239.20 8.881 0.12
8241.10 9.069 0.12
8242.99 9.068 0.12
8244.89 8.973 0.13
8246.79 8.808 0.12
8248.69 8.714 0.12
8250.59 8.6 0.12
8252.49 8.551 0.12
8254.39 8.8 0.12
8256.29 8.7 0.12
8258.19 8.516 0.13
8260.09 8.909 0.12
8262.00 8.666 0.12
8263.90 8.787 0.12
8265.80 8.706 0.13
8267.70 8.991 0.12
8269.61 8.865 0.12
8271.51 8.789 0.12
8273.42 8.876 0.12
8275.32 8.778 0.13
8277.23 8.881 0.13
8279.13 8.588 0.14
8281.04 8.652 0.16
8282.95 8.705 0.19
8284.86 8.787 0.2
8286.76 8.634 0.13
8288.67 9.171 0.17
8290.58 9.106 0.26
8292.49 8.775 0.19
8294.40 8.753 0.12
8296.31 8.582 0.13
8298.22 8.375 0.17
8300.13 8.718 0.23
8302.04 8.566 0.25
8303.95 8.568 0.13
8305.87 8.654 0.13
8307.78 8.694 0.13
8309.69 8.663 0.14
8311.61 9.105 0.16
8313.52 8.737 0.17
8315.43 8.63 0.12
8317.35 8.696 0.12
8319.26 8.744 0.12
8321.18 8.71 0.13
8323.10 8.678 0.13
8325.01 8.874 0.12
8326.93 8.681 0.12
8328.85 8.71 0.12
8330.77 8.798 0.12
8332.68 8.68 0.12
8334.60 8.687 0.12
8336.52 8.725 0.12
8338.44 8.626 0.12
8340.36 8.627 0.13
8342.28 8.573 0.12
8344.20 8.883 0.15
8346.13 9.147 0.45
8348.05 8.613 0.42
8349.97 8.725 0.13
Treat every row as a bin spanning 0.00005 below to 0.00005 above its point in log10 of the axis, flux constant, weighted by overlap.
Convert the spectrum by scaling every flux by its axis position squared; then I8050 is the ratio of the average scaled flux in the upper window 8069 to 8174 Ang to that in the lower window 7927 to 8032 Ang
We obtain 1.00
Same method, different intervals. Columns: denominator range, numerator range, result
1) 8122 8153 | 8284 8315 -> 0.99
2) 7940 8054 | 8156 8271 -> 0.99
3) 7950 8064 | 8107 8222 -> 1.00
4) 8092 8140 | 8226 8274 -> 0.98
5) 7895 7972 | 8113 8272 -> 0.98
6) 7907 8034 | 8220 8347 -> 0.98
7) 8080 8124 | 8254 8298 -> 0.98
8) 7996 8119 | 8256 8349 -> 0.99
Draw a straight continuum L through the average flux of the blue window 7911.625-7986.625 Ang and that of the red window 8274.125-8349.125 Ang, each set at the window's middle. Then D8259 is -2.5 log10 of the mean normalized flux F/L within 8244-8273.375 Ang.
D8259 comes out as 0.01 mag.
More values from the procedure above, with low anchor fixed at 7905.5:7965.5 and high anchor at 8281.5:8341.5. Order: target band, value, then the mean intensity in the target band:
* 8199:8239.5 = 0.01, 8.88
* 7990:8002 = 0.02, 9.47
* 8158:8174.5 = 0.00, 9.09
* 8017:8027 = 0.01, 9.43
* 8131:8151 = 0.00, 9.19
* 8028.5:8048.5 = 0.01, 9.36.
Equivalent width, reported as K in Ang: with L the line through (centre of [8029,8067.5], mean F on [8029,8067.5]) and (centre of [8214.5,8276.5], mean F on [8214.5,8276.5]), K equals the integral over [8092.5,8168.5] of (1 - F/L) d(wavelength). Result -1.0 Ang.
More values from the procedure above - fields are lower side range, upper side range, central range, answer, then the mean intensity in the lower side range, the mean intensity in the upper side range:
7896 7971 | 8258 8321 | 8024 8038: 0.20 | 9.77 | 8.75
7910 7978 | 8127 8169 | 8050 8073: 0.25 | 9.74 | 9.17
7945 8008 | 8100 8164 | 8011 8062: 0.44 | 9.61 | 9.23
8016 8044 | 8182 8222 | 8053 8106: -0.37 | 9.38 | 8.98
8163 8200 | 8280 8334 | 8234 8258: 0.26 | 9.09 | 8.73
